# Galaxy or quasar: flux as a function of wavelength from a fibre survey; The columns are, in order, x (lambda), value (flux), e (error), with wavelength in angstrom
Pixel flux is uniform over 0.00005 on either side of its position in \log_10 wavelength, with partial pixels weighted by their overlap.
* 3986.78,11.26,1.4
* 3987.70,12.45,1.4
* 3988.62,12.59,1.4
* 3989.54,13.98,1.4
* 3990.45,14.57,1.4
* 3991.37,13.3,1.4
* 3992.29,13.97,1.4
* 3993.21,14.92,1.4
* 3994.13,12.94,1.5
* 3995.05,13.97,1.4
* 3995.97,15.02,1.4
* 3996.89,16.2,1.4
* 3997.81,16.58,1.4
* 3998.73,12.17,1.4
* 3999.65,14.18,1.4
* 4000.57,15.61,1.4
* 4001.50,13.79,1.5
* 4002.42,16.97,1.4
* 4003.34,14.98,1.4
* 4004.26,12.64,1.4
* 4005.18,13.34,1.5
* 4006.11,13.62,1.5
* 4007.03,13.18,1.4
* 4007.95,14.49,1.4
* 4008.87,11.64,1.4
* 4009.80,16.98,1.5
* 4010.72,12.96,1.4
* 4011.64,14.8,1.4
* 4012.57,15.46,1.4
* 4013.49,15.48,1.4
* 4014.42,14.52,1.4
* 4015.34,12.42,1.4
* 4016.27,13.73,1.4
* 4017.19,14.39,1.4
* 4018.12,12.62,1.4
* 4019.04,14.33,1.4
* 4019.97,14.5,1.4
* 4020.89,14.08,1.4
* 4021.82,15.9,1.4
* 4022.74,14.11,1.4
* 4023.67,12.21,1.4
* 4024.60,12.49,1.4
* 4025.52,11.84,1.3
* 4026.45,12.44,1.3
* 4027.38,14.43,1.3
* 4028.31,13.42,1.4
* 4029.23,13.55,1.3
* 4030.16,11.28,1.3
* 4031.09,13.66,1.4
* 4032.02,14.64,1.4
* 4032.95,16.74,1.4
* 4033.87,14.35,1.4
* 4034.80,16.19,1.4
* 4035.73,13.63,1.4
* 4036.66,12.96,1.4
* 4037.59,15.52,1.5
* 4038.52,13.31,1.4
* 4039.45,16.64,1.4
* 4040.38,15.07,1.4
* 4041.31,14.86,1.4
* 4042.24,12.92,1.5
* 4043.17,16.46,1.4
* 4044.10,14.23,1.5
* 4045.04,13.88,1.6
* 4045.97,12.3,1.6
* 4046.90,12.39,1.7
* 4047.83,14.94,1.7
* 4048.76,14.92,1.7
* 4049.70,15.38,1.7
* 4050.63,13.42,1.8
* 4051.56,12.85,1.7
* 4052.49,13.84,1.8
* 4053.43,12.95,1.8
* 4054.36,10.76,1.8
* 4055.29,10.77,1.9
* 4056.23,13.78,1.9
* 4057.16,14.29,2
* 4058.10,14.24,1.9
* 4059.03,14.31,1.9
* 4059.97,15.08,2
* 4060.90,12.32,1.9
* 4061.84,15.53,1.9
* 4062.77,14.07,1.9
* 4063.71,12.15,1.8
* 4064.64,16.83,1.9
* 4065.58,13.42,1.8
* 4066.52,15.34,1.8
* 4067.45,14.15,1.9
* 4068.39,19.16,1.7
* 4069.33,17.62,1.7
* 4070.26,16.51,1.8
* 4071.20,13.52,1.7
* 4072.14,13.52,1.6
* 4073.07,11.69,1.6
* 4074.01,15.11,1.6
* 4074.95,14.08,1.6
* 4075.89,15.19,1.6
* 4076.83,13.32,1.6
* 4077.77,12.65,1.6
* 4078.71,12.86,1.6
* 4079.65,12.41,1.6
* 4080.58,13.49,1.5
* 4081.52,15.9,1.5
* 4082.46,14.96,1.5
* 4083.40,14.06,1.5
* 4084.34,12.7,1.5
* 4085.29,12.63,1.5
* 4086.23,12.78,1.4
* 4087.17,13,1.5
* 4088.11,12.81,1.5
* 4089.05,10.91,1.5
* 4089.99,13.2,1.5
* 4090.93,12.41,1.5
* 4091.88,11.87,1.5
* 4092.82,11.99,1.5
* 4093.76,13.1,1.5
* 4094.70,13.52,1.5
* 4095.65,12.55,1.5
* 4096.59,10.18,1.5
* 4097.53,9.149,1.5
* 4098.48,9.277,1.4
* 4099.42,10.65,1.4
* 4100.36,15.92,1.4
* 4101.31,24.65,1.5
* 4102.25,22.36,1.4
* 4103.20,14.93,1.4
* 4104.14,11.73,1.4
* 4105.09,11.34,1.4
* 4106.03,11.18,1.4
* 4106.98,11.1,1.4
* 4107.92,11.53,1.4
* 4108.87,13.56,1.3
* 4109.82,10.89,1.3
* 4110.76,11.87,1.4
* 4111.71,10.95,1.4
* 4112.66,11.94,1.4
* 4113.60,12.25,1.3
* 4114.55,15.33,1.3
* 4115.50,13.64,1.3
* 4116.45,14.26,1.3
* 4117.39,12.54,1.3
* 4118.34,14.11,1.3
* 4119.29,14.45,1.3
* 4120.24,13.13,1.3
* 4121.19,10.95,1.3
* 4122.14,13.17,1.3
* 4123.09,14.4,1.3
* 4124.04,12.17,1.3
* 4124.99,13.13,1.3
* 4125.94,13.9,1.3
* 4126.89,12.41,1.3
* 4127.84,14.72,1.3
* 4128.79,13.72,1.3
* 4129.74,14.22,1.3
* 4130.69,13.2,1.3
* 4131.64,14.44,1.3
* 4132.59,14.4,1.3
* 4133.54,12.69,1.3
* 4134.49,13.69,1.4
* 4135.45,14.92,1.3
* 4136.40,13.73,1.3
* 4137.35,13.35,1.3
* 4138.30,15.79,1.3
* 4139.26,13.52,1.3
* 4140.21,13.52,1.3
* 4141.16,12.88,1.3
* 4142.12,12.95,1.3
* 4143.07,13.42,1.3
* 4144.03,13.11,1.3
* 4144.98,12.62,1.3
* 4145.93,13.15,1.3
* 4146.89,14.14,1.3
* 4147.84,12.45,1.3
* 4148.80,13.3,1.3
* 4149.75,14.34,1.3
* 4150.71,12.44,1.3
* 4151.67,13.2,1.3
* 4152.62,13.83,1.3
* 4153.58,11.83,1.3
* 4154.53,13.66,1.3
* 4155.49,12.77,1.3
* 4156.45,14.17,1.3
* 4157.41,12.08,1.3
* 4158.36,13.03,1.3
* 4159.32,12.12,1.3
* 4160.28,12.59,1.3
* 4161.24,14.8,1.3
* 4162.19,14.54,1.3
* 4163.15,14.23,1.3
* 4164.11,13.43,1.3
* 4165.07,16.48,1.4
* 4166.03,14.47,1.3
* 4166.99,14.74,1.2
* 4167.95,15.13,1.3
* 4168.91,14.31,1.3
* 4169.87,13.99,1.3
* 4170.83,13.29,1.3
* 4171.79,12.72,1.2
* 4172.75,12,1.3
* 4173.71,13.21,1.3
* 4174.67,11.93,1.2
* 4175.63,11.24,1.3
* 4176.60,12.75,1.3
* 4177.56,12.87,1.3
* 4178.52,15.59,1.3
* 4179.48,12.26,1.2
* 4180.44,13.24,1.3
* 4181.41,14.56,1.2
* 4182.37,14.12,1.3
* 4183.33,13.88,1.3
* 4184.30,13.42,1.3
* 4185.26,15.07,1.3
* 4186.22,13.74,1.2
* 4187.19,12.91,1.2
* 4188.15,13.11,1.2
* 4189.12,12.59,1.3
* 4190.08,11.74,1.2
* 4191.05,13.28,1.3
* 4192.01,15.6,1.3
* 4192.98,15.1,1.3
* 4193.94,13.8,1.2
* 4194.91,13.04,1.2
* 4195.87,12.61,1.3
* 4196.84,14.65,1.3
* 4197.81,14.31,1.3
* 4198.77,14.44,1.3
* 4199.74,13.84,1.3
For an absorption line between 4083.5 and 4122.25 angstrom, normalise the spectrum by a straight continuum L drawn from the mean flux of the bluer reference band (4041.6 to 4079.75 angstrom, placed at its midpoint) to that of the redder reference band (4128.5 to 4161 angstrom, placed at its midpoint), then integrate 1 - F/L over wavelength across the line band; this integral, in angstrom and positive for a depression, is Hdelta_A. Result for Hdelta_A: 2.2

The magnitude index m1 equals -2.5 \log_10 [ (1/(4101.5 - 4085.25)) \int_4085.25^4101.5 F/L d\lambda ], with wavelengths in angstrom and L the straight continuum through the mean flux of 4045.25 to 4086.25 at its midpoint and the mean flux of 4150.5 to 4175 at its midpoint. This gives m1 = 0.10 mag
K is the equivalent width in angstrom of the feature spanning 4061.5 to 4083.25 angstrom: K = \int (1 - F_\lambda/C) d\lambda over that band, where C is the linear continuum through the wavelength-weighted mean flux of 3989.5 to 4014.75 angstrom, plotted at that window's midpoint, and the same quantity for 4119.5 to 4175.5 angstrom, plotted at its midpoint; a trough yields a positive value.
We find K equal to -0.85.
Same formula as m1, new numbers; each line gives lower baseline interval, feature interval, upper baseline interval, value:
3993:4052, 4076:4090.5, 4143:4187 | 0.05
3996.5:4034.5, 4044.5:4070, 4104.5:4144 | -0.03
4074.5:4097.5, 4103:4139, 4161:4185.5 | 0.01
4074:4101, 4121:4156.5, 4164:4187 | -0.01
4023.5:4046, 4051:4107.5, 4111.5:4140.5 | 0.01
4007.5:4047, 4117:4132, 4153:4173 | 0.03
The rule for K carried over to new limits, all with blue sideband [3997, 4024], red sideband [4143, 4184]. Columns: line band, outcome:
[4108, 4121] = 0.7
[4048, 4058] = 0.5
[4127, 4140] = -0.4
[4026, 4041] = -0.1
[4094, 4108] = 0.4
